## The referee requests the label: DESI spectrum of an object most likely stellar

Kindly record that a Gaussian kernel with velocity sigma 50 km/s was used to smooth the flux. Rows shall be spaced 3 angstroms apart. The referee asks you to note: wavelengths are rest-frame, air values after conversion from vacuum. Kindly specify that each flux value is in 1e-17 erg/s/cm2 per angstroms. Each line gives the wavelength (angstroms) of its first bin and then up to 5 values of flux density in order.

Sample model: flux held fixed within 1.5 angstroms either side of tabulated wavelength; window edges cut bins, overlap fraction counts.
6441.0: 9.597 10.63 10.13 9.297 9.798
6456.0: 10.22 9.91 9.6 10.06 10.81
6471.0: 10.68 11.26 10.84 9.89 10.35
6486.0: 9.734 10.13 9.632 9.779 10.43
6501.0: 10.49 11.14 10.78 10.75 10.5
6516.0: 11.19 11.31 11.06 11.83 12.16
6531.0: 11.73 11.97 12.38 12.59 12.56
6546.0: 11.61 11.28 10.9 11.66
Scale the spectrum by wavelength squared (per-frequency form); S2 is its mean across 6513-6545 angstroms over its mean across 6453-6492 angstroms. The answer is 1.2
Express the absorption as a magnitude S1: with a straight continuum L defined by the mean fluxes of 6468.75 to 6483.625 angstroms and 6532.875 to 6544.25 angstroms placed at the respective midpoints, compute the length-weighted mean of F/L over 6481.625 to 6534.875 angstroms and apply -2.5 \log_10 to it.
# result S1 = 0.07 mag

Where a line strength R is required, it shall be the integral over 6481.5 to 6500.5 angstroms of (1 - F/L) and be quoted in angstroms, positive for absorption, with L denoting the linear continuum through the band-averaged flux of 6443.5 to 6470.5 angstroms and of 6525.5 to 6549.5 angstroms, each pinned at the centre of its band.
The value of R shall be 1.5 angstroms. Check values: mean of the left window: 10.1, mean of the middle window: 10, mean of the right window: 12.1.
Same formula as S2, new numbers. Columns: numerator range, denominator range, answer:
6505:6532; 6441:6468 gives 1.15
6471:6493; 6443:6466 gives 1.05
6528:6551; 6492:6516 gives 1.15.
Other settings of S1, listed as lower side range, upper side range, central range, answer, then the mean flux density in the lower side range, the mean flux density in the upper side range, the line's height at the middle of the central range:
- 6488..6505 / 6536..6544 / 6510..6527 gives 0.02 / 10.2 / 12.5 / 11.4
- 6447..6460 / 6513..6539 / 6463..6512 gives 0.03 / 9.84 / 11.7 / 10.7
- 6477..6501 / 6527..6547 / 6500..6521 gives 0.01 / 10.1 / 12.2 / 11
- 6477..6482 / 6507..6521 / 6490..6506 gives 0.03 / 10.2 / 10.9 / 10.6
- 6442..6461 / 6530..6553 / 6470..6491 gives 0.02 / 9.98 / 11.9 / 10.6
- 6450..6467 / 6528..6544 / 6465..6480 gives -0.04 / 9.89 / 12.2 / 10.3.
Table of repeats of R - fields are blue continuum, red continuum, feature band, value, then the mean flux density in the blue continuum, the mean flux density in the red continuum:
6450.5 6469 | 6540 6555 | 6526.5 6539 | -0.7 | 10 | 11.7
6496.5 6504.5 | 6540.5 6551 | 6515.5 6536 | -0.6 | 10.6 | 11.8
